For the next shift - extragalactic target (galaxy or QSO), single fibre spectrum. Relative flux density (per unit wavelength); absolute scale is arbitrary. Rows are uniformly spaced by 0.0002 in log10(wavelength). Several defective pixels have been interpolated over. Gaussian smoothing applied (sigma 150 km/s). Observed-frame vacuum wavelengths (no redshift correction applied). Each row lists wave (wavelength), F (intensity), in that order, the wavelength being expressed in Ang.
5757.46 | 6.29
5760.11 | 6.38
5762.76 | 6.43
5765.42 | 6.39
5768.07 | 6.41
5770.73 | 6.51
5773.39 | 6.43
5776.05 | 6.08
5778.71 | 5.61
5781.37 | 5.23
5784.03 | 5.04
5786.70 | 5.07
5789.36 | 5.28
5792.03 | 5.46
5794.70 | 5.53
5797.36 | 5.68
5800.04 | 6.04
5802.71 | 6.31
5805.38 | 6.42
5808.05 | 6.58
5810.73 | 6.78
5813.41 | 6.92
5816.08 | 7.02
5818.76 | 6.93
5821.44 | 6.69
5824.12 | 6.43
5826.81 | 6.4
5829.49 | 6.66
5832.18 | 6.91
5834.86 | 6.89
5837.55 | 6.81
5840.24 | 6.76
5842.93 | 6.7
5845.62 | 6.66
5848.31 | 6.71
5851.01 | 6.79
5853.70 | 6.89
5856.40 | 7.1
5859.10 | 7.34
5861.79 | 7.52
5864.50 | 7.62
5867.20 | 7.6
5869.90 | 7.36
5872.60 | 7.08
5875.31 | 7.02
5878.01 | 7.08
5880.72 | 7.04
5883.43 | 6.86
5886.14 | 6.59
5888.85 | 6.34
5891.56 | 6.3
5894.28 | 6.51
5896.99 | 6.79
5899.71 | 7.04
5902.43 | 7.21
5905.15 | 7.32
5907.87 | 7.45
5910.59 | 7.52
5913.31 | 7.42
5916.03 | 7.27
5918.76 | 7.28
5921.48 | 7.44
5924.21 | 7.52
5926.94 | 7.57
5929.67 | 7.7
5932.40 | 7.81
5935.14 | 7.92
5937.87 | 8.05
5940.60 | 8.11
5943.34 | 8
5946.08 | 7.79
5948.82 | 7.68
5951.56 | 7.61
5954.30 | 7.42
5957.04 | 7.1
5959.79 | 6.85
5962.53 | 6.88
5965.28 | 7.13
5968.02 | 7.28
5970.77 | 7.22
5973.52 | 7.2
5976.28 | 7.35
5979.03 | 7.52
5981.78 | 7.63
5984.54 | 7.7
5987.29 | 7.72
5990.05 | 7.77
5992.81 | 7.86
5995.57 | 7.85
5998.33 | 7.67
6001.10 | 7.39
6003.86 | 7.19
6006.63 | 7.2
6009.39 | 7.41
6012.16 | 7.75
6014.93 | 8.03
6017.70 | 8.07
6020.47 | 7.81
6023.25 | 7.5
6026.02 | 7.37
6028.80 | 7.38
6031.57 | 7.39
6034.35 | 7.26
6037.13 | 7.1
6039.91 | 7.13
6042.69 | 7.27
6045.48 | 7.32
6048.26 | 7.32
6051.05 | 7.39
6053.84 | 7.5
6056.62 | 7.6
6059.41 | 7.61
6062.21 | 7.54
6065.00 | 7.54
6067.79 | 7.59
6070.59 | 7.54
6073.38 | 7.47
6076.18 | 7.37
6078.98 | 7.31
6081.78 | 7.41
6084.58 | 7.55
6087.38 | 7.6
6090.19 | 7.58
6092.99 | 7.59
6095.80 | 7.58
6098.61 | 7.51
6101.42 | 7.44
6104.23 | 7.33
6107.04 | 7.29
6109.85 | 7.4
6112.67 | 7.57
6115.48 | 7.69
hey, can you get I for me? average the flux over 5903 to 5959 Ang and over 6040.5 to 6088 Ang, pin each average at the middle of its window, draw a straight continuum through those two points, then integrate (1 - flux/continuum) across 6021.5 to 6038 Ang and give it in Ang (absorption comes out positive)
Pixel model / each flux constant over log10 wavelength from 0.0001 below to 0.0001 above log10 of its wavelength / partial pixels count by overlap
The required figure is 0.3 Ang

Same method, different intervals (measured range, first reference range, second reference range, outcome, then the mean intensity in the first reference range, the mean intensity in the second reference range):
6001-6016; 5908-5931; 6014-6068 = 0.0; 7.47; 7.48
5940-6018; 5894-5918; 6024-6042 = -2.9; 7.2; 7.28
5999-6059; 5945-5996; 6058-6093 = 0.2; 7.44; 7.51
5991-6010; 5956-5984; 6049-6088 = -0.5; 7.23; 7.5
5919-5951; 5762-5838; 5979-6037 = -2.9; 6.23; 7.58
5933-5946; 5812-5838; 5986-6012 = -1.2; 6.76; 7.57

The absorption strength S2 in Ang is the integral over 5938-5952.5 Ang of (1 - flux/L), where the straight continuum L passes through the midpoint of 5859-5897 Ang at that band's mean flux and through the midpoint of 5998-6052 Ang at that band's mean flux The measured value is -1.3 Ang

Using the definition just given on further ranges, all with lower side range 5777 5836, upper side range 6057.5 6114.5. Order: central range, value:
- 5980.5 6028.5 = -3.6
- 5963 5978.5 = -0.6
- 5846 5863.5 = -1.8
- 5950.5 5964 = -0.5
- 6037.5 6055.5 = 0.0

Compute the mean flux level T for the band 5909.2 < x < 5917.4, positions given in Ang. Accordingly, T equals 7.41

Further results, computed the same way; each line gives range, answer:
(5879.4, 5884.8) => 6.95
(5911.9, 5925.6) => 7.39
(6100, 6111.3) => 7.37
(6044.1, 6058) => 7.43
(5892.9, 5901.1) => 6.77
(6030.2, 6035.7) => 7.32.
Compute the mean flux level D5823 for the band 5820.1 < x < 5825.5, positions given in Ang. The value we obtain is 6.55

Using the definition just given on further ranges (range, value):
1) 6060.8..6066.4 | 7.54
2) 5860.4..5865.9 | 7.57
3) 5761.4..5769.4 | 6.41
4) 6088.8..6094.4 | 7.59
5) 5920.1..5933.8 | 7.61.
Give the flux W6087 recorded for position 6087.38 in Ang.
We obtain 7.6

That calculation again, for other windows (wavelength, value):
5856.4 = 7.1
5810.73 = 6.78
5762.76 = 6.43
